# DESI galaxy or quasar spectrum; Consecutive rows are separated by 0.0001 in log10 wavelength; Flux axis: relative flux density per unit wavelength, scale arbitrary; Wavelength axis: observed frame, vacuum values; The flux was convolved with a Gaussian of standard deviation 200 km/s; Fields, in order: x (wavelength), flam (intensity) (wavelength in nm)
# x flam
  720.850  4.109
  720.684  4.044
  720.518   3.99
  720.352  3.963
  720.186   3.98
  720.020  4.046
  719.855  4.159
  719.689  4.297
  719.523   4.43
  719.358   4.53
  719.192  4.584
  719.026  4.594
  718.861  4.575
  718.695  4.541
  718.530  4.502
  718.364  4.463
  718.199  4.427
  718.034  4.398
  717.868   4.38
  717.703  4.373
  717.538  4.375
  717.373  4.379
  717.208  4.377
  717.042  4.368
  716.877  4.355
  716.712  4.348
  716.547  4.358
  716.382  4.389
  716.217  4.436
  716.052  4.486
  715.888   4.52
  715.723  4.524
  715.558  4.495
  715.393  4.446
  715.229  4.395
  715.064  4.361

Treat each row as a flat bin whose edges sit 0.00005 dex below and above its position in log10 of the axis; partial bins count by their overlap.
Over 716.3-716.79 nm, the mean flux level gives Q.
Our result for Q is 4.36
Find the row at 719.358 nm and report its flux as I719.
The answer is 4.53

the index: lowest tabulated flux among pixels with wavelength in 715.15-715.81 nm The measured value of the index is 4.395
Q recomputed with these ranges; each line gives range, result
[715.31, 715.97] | 4.5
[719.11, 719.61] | 4.51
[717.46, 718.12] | 4.38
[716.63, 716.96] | 4.35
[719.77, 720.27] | 4.06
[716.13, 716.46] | 4.41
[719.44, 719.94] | 4.3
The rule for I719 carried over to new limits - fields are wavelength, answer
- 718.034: 4.398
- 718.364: 4.463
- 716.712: 4.348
